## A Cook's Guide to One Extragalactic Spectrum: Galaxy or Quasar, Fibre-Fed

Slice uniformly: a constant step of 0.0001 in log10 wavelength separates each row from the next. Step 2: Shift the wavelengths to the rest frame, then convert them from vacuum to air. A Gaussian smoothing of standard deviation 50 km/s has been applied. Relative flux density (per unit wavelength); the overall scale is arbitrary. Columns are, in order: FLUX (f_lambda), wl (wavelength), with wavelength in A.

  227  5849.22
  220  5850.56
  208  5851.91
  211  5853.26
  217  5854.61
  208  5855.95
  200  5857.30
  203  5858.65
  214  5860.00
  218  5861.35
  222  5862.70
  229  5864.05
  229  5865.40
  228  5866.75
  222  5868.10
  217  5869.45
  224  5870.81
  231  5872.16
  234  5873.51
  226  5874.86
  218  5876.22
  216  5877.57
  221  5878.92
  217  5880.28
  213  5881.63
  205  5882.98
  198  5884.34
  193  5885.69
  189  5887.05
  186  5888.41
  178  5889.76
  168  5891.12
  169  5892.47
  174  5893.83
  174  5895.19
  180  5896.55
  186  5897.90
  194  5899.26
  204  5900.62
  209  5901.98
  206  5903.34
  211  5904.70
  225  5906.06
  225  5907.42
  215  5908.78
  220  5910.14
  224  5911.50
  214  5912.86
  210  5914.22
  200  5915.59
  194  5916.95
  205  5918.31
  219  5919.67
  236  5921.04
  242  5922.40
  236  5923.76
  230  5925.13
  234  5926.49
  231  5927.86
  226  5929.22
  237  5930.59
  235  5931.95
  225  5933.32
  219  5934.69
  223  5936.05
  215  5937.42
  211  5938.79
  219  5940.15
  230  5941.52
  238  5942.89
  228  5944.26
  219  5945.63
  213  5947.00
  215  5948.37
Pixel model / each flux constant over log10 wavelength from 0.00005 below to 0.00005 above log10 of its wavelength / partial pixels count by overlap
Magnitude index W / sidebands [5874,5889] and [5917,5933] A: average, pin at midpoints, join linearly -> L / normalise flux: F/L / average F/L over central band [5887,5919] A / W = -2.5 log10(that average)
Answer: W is 0.10 mag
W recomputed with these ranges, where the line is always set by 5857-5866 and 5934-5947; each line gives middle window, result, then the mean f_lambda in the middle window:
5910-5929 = 0.00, 221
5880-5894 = 0.15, 190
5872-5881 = -0.02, 223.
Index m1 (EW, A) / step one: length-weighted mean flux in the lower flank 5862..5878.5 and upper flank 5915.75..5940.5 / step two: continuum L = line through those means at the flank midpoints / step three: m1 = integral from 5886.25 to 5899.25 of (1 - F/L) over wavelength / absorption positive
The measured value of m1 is 2.6 A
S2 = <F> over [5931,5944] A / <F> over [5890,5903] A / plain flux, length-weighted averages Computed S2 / 1.22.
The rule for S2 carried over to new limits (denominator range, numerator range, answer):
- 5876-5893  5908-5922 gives 1.09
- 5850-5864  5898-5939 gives 1.03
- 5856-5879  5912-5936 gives 1.01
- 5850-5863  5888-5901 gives 0.85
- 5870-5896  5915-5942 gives 1.11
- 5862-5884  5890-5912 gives 0.90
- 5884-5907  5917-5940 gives 1.18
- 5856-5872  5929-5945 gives 1.03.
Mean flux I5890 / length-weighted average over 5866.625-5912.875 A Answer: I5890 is 206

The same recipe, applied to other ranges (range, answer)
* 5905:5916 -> 217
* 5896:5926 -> 213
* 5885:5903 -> 185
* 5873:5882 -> 221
